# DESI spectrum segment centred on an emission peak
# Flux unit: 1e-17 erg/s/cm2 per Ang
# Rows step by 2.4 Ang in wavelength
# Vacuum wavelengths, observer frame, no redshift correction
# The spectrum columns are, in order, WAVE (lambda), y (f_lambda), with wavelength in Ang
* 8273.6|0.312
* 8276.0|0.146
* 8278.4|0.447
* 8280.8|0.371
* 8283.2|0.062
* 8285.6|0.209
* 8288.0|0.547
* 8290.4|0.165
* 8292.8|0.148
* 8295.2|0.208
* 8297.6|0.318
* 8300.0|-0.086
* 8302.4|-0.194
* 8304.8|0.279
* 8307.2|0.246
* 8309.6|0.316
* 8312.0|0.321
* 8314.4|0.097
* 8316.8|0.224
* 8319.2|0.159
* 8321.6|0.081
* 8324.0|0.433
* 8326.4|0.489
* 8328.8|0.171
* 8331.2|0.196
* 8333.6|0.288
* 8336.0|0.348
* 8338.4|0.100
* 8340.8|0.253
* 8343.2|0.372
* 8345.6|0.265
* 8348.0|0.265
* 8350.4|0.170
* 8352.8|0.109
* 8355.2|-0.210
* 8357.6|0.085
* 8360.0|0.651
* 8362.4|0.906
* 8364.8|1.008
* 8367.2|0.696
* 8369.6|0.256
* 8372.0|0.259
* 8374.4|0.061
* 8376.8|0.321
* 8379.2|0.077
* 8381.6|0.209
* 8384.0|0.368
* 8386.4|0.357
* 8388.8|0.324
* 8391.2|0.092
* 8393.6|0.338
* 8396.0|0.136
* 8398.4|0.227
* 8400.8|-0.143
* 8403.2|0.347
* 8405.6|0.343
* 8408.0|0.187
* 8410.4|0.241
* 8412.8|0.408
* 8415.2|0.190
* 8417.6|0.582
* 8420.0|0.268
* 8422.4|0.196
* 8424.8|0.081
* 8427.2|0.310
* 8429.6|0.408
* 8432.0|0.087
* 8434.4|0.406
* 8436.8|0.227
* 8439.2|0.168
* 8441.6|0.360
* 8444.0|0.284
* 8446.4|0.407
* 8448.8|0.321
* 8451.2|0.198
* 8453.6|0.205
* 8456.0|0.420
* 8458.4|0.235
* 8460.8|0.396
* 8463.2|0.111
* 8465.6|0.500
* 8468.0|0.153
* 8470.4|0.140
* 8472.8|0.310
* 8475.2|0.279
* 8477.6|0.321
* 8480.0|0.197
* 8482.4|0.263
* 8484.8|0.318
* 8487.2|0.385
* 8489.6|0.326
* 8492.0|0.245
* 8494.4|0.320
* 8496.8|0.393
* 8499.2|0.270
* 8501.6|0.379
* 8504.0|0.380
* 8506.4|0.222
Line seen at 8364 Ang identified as H-gamma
